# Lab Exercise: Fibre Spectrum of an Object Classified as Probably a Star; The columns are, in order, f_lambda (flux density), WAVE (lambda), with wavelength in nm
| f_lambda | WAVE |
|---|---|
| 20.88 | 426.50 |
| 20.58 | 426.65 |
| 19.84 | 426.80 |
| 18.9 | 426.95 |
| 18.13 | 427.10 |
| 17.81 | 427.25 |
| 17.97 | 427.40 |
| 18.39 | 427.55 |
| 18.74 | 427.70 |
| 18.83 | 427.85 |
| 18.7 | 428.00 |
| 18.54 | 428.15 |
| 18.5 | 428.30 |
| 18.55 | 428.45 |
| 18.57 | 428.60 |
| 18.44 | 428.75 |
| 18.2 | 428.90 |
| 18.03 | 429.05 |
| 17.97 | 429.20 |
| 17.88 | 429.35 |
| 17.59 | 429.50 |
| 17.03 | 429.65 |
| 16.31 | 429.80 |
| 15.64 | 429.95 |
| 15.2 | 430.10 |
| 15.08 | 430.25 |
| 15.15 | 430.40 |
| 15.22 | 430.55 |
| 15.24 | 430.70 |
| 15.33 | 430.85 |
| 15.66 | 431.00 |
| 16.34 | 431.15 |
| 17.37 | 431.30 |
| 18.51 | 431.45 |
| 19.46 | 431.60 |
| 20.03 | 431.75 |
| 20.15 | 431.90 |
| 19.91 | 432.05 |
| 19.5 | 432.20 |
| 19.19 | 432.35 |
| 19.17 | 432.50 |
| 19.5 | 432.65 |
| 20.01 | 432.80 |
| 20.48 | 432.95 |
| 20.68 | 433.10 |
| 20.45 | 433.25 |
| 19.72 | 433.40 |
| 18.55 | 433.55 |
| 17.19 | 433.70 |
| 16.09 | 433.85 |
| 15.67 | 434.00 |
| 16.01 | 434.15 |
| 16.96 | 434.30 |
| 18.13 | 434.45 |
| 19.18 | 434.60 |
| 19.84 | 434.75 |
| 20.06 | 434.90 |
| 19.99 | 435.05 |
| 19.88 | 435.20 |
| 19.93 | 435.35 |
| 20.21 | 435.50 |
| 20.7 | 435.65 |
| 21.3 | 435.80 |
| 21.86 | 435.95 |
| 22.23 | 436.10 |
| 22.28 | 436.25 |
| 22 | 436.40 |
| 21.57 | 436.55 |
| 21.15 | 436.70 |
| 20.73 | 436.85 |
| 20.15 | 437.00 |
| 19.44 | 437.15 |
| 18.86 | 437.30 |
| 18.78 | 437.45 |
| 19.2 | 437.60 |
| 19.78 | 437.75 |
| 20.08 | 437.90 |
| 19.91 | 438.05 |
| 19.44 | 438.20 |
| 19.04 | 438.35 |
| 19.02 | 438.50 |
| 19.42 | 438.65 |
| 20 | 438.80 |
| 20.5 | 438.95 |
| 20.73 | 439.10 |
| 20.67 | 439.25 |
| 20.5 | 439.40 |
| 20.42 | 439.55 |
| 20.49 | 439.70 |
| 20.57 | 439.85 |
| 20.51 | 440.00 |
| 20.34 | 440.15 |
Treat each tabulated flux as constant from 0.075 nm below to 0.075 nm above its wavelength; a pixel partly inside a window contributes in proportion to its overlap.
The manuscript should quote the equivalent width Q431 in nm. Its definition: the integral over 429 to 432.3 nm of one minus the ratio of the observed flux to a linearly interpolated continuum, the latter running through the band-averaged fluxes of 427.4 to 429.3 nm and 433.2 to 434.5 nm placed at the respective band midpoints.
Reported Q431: 0.15 nm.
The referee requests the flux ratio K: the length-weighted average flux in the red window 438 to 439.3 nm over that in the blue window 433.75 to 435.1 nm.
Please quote 1.1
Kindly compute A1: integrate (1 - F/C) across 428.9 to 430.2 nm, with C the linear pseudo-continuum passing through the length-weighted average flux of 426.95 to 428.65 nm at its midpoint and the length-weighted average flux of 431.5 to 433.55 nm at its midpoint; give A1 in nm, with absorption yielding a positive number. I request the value 0.13 nm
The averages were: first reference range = 18.4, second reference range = 19.8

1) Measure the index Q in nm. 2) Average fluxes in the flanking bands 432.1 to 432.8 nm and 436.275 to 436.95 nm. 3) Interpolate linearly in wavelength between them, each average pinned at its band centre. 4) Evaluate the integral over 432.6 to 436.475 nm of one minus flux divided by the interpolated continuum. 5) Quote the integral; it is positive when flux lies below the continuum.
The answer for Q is 0.16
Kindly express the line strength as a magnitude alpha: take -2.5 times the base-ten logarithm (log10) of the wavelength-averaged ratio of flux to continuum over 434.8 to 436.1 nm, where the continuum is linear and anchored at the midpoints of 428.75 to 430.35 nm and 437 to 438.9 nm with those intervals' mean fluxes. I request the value -0.10 mag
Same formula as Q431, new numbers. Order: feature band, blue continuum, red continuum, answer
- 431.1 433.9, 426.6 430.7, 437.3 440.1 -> -0.085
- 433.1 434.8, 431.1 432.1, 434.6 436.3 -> 0.160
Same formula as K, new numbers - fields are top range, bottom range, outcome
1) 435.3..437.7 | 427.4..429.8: 1.13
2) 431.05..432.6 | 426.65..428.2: 1.01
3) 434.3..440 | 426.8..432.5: 1.14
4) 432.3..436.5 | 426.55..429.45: 1.05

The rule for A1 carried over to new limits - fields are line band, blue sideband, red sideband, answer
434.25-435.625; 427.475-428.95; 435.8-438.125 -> 0.04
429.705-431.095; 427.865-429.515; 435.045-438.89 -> 0.24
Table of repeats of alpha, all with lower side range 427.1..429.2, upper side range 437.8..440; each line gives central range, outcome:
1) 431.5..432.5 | -0.04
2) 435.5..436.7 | -0.10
